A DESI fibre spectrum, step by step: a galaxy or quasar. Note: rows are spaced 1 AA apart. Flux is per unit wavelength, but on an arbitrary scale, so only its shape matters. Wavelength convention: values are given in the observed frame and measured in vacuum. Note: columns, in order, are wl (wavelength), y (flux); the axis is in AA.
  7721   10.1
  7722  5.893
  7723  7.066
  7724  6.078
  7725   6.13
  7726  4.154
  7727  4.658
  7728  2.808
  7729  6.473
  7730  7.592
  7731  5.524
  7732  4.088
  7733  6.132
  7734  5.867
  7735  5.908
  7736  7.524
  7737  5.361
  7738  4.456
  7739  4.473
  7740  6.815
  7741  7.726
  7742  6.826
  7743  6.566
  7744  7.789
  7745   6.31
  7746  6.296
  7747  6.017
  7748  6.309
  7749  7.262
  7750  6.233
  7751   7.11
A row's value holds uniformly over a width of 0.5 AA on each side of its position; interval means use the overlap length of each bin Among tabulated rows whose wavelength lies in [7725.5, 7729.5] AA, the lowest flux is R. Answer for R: 2.808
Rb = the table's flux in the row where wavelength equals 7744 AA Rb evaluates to 7.789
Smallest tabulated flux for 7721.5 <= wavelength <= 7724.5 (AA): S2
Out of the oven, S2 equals 5.893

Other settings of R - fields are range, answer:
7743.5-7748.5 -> 6.017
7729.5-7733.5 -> 4.088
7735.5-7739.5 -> 4.456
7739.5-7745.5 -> 6.31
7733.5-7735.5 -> 5.867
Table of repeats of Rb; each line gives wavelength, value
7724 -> 6.078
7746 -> 6.296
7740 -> 6.815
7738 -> 4.456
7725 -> 6.13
